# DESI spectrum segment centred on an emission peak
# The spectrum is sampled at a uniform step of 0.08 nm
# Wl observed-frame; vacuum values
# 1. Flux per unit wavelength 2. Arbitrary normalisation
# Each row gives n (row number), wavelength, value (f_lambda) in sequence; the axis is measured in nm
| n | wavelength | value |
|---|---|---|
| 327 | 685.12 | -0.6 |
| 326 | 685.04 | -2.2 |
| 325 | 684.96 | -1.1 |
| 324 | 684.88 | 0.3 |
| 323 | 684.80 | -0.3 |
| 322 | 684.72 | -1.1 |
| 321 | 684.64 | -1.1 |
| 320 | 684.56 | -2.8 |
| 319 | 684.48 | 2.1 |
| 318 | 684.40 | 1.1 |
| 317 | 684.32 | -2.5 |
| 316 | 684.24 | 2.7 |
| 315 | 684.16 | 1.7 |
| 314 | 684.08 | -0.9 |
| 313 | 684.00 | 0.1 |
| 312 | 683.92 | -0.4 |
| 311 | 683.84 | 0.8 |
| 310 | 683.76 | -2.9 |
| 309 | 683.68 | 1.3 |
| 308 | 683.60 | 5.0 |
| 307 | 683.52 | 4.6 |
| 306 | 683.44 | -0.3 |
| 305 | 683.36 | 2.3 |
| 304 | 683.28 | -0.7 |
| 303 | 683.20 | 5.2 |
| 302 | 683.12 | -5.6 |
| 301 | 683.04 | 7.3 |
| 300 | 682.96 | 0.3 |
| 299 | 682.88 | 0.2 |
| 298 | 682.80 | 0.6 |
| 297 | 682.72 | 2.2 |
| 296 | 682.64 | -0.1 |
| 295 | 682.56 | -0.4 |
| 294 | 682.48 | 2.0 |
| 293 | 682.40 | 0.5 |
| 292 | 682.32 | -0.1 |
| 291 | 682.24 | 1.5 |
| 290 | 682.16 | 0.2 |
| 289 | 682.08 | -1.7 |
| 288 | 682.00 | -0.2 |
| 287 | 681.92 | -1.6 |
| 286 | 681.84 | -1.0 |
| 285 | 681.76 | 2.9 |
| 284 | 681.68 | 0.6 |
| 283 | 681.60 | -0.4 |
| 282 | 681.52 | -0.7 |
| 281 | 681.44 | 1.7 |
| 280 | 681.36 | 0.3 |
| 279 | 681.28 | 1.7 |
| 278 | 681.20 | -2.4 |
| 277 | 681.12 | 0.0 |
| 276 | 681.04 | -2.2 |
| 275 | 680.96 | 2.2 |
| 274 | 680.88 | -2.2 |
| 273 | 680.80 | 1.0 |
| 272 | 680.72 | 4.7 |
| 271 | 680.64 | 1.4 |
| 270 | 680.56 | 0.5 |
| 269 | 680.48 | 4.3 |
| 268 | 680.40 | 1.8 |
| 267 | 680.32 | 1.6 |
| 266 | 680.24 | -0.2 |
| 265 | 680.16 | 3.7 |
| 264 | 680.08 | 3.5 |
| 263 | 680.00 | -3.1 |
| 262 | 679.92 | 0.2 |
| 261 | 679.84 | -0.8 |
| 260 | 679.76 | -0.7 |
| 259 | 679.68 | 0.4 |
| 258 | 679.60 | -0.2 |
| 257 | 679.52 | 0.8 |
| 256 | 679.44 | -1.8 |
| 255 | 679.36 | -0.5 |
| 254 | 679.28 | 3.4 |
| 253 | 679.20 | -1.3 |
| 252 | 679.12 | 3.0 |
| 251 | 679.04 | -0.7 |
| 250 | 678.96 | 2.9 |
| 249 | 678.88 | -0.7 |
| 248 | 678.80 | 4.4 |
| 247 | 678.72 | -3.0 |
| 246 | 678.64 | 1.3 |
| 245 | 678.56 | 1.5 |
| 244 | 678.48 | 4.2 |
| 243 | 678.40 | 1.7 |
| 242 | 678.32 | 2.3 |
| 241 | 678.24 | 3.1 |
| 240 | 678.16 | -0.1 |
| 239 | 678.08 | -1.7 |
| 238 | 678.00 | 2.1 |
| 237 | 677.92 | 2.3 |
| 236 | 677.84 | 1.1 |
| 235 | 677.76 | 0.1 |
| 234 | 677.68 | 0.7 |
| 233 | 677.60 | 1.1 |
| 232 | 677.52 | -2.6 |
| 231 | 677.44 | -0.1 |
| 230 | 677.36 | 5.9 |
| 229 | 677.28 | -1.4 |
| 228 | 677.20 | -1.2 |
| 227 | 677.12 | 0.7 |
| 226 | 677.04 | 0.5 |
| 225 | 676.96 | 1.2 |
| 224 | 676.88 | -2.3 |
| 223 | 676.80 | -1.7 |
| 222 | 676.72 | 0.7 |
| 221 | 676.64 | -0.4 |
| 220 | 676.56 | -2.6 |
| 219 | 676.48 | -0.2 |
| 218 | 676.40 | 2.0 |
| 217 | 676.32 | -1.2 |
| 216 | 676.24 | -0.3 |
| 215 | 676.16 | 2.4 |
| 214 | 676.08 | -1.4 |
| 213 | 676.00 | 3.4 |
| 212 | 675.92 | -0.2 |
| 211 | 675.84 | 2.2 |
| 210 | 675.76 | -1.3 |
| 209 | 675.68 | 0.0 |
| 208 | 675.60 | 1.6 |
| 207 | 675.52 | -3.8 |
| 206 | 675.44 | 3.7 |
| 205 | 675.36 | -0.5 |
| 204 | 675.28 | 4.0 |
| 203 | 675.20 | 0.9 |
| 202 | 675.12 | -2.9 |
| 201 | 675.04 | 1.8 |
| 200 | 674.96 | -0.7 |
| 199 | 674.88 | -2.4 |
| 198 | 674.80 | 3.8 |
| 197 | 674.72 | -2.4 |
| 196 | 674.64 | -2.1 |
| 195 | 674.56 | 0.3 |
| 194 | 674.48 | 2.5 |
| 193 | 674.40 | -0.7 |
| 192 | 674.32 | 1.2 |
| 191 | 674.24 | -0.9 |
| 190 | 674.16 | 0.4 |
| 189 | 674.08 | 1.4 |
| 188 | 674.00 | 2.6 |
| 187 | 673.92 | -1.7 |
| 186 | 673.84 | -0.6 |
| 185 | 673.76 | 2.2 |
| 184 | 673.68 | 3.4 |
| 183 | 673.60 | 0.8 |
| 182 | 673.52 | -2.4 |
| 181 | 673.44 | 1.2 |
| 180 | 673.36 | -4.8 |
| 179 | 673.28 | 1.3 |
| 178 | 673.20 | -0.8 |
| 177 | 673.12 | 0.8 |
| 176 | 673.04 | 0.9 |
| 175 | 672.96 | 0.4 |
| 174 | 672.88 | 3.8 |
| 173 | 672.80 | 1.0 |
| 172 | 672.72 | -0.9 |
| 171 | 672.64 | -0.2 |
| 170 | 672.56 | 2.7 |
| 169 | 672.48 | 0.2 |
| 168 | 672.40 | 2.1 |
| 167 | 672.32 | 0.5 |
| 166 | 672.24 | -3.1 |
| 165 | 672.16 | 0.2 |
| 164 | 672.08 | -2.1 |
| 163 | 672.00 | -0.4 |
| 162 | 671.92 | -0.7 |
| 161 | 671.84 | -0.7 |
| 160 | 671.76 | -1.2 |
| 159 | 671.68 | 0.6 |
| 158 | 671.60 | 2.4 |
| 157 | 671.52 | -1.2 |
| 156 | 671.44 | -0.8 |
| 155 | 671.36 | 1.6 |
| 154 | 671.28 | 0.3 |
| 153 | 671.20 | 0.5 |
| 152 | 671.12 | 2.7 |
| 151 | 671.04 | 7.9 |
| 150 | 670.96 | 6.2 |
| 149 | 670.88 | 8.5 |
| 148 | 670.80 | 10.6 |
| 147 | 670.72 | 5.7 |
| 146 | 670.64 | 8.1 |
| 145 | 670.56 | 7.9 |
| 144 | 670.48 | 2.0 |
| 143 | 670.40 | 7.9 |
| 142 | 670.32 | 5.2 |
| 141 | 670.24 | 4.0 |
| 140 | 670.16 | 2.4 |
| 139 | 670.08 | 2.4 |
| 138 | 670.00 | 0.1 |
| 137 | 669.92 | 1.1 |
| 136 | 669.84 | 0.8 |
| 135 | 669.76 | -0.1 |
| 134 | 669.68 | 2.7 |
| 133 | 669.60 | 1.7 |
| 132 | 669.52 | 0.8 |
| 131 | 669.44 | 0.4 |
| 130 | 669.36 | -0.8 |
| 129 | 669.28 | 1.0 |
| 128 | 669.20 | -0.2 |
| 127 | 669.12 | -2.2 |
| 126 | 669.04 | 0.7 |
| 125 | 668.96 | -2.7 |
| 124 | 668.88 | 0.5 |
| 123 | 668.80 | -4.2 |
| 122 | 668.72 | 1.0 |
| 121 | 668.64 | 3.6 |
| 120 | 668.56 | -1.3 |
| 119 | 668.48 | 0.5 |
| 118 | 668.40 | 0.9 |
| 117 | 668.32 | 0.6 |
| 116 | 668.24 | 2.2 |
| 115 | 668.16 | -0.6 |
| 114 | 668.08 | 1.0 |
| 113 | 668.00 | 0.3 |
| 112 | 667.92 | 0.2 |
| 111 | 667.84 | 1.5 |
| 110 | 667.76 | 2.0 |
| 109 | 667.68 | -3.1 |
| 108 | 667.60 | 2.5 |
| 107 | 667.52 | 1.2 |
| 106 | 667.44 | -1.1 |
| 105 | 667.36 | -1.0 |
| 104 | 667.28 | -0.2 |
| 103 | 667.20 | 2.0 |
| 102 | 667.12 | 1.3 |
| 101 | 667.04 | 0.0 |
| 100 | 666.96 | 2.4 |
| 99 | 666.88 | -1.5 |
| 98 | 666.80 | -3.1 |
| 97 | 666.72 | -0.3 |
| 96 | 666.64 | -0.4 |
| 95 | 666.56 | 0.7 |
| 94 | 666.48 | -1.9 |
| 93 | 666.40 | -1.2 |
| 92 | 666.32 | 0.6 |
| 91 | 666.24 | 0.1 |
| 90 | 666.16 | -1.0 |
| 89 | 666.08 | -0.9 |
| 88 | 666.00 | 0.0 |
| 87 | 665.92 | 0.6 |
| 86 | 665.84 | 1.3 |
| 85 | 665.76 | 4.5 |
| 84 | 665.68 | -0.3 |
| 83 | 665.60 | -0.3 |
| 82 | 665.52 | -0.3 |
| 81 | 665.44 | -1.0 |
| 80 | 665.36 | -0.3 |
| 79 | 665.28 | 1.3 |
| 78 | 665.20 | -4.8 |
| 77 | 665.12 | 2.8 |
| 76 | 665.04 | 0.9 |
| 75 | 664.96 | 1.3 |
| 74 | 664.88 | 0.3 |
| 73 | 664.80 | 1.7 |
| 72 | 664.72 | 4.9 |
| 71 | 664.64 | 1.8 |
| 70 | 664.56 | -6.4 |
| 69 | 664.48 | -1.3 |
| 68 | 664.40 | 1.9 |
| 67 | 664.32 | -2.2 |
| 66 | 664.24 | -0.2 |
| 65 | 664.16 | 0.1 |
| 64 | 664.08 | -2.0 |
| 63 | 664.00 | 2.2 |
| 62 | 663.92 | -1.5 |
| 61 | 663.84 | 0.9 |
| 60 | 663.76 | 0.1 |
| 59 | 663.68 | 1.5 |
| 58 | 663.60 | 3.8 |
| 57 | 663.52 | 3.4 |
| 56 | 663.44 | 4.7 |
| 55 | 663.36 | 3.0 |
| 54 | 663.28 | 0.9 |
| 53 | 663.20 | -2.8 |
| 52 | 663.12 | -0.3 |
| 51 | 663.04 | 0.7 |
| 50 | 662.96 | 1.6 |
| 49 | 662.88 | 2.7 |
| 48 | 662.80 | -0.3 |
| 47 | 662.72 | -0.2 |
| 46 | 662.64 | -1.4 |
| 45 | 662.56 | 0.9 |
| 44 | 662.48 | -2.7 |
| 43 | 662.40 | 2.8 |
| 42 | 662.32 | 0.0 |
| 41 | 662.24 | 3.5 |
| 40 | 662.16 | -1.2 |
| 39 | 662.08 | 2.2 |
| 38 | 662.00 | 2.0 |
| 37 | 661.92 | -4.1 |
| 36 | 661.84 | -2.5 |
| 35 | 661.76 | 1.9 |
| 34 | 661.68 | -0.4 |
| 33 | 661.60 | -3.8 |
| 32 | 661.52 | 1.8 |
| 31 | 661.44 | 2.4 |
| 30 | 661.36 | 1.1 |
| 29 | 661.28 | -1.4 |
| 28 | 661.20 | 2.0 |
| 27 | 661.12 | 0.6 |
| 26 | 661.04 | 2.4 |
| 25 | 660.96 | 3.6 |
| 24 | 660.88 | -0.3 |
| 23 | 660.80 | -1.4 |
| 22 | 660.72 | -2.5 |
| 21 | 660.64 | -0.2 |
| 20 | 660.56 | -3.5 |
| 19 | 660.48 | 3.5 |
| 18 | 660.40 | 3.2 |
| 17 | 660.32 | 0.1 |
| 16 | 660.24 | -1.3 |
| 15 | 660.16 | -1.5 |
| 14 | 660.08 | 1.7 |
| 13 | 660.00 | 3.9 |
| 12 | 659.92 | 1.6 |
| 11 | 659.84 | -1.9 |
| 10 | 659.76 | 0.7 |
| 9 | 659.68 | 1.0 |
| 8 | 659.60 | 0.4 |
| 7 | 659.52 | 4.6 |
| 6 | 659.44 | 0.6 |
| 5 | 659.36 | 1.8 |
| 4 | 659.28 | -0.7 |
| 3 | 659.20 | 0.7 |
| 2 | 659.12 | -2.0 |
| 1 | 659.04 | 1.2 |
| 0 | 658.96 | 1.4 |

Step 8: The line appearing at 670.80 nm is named [O II] 3727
